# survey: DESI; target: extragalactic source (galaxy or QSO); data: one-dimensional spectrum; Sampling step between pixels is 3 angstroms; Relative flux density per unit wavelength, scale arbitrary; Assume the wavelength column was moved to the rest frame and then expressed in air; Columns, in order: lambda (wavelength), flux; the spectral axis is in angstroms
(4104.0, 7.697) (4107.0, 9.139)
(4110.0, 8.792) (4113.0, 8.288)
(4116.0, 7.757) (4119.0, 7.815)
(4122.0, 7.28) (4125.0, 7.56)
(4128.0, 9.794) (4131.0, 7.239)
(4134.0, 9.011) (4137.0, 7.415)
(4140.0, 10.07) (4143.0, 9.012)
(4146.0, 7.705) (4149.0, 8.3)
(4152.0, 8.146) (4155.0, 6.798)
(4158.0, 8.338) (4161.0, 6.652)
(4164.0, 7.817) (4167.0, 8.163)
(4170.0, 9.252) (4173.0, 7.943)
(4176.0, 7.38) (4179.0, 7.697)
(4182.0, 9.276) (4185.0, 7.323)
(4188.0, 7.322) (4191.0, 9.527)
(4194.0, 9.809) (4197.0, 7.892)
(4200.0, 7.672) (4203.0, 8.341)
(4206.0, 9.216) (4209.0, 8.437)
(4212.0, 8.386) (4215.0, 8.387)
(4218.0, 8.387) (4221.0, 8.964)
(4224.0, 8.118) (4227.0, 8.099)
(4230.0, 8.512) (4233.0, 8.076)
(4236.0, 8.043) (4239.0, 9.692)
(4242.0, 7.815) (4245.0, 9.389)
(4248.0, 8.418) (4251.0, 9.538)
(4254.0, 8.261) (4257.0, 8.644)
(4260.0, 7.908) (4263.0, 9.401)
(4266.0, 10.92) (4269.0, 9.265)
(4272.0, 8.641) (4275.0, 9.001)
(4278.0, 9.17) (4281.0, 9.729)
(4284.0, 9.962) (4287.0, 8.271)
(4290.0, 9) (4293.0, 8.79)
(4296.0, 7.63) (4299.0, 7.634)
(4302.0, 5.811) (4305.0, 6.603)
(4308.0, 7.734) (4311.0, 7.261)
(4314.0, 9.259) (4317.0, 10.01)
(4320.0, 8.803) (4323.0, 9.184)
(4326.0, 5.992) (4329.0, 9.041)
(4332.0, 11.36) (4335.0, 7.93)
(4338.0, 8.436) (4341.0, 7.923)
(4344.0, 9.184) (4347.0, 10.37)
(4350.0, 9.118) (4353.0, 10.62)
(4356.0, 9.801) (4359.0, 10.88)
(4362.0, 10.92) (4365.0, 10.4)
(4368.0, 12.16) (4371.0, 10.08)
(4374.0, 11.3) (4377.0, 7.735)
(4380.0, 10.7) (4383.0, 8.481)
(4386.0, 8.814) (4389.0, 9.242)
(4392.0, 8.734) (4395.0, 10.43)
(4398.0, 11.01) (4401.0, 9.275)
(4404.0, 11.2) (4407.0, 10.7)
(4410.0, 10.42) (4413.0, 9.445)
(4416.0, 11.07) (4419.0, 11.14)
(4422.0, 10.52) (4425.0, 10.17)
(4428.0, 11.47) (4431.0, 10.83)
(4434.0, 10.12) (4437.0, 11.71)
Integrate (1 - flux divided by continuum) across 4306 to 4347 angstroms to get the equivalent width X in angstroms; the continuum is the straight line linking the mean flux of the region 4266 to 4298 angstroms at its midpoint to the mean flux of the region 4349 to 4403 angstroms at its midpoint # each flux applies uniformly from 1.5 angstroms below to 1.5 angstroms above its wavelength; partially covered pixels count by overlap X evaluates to 3.6 angstroms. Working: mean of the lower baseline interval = 9.02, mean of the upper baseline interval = 10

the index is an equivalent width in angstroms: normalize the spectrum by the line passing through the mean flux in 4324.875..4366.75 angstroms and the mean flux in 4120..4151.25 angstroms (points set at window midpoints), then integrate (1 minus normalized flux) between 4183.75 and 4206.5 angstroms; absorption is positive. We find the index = 0.76 angstroms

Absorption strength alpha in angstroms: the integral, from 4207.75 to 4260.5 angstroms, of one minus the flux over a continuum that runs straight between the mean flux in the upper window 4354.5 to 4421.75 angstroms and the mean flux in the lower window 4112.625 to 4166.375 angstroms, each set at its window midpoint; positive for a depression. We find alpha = 2.07 angstroms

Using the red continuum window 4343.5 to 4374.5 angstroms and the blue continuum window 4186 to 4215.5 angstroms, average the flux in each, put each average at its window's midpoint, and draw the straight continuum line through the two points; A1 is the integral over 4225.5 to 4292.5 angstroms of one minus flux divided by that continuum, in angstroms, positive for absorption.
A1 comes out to 2.28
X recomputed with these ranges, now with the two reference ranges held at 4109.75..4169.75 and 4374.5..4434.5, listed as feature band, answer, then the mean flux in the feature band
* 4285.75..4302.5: 2.33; 7.97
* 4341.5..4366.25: -0.90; 10.1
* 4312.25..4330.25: 1.48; 8.69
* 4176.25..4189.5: 0.90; 7.86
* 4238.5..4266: 0.26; 8.87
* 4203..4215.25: 0.04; 8.6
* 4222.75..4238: 0.98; 8.22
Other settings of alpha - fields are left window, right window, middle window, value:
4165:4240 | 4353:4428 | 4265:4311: 3.6 angstroms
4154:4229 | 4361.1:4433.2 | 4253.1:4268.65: -0.3 angstroms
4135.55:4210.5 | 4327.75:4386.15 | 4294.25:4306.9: 3.2 angstroms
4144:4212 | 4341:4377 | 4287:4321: 5.5 angstroms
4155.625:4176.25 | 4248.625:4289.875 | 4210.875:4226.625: 0.2 angstroms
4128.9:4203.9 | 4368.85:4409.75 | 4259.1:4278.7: -0.6 angstroms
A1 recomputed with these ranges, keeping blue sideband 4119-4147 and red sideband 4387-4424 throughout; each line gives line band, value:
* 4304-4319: 2.10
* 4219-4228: 0.56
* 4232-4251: 0.90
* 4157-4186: 2.05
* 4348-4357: -0.01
